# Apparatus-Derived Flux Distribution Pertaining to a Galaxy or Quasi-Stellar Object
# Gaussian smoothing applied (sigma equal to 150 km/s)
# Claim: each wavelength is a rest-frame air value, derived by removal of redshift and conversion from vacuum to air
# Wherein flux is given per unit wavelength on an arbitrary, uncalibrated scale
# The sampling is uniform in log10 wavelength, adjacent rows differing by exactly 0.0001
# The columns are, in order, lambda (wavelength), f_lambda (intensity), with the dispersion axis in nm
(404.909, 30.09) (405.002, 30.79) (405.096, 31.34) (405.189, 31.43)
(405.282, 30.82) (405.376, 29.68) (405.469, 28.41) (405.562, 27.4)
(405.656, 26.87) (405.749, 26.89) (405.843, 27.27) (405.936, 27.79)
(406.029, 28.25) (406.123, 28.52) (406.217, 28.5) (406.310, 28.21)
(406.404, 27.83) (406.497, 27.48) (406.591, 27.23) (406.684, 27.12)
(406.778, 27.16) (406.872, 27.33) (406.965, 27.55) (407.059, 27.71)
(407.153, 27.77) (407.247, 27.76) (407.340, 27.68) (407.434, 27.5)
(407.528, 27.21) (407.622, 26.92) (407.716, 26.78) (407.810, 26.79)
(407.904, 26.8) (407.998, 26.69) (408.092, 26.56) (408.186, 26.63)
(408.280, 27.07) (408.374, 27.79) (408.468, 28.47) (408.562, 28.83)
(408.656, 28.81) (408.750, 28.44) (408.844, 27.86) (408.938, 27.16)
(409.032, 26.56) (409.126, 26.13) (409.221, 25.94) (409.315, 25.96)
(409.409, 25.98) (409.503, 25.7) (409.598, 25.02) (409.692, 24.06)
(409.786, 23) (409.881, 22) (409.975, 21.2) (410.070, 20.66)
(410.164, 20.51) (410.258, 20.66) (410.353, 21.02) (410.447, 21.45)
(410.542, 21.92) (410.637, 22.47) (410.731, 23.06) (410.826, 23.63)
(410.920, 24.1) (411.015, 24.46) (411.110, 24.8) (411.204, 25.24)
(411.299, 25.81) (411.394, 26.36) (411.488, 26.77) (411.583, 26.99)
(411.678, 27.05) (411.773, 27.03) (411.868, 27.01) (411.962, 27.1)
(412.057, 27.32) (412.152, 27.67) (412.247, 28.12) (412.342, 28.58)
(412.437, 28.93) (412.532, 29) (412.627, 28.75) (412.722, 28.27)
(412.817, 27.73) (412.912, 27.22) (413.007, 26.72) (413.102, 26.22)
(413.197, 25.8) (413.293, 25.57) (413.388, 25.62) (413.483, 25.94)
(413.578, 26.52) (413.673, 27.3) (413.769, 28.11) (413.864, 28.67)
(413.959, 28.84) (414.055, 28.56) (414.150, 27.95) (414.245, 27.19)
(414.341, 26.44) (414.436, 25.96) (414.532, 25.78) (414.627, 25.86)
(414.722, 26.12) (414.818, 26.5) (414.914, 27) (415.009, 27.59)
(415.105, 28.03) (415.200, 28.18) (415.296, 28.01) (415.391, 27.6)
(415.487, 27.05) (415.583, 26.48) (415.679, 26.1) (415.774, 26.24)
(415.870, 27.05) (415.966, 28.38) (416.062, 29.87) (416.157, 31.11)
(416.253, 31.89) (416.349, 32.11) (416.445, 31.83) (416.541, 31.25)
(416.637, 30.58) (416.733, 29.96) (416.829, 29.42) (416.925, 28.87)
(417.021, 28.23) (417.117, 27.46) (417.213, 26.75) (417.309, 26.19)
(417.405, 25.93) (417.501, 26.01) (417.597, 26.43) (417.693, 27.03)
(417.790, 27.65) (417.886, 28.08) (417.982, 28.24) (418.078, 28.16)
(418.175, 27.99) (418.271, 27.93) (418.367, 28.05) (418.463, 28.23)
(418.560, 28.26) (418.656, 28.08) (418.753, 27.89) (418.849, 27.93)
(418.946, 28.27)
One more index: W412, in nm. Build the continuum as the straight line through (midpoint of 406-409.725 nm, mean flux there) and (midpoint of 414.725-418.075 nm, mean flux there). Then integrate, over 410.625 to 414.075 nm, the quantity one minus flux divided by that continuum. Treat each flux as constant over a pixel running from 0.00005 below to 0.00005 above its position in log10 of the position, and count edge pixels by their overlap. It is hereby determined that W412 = 0.12 nm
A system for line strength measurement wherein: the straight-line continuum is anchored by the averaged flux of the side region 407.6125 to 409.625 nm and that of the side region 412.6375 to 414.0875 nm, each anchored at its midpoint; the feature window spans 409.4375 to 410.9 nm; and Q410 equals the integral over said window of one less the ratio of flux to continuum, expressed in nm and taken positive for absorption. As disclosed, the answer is 0.25 nm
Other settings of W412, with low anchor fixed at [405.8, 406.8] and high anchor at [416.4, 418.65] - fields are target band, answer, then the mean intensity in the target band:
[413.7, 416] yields 0.07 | 27.2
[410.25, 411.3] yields 0.18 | 23.2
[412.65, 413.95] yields 0.05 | 27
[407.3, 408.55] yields 0.03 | 27.2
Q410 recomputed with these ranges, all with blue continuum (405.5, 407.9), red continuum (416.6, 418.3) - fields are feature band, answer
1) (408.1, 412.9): 0.33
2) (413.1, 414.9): 0.06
